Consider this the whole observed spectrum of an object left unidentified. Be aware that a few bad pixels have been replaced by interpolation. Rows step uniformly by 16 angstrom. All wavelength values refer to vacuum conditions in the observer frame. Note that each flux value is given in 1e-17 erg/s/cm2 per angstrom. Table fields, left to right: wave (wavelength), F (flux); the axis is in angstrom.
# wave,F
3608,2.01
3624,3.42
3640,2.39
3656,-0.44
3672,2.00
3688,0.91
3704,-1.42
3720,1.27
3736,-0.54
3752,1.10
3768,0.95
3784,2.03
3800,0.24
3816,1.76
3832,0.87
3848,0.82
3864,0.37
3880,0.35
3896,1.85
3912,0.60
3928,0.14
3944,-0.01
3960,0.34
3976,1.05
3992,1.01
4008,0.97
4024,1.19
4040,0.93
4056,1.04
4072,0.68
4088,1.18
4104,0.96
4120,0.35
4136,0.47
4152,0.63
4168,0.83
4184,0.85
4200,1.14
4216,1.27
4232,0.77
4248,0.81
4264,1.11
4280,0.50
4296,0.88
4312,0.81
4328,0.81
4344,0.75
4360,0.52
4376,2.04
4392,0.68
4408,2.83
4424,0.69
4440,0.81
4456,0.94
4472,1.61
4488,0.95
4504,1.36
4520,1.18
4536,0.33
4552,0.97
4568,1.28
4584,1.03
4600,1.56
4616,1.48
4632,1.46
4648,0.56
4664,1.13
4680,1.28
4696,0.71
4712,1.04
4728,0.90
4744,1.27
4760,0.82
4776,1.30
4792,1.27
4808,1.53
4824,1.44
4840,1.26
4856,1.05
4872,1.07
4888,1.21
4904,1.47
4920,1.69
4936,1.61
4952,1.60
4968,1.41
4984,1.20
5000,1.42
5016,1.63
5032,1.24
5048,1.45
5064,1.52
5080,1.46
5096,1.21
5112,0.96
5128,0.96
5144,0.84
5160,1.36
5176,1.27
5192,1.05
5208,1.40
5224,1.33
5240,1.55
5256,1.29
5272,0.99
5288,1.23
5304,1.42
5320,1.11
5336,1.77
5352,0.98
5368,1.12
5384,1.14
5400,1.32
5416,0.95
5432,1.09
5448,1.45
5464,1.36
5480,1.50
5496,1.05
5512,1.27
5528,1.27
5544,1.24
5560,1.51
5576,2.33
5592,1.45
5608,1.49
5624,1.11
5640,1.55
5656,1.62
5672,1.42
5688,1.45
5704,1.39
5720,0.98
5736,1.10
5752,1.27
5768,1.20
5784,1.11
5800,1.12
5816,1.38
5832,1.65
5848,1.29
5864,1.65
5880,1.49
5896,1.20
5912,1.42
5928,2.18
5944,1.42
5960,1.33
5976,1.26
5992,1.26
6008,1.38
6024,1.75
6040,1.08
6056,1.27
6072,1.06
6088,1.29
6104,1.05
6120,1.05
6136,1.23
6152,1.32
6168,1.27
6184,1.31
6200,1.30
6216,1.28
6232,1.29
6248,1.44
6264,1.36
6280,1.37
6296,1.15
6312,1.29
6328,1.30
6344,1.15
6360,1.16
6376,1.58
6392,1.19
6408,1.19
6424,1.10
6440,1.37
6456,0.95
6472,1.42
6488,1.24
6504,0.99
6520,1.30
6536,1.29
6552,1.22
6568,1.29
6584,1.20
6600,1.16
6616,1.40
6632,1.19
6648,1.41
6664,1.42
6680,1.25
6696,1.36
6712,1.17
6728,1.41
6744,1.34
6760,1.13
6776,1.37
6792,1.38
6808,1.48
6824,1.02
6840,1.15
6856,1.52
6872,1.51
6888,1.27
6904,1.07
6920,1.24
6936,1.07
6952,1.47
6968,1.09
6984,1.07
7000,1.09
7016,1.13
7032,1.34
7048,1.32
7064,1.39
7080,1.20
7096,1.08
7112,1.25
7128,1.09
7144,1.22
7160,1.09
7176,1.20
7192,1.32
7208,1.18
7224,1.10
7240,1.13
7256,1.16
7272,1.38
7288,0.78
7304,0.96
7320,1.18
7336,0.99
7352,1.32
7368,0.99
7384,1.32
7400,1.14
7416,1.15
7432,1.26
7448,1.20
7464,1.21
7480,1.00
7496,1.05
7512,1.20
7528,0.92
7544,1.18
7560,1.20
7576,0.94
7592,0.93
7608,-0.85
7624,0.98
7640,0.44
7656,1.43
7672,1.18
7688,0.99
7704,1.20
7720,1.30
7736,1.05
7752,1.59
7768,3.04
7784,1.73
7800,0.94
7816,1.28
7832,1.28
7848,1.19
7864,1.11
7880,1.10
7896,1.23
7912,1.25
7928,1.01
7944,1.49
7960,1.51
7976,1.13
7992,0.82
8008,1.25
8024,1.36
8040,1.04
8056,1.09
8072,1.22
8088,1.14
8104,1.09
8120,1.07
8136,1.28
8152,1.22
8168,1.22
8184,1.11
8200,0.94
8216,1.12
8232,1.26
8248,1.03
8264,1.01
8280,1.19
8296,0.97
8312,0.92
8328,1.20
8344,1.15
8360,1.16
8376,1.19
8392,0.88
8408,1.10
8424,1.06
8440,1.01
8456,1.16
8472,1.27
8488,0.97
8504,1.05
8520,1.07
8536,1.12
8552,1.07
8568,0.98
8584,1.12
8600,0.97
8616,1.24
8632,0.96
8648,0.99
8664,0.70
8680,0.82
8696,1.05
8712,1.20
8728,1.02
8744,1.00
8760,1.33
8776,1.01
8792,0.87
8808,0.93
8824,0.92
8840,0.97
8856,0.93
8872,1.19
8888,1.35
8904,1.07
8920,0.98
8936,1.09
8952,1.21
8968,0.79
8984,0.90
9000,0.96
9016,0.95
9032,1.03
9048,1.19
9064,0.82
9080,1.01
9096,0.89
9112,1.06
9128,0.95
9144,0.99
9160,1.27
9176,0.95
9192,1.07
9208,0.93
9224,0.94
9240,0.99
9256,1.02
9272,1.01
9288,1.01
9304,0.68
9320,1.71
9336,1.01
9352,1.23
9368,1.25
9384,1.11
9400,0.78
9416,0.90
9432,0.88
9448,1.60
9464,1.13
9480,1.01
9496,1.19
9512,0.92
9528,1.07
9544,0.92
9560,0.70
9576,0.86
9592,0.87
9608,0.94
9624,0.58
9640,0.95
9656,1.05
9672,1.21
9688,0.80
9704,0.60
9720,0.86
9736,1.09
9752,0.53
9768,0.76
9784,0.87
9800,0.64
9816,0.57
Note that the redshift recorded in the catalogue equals 0.183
